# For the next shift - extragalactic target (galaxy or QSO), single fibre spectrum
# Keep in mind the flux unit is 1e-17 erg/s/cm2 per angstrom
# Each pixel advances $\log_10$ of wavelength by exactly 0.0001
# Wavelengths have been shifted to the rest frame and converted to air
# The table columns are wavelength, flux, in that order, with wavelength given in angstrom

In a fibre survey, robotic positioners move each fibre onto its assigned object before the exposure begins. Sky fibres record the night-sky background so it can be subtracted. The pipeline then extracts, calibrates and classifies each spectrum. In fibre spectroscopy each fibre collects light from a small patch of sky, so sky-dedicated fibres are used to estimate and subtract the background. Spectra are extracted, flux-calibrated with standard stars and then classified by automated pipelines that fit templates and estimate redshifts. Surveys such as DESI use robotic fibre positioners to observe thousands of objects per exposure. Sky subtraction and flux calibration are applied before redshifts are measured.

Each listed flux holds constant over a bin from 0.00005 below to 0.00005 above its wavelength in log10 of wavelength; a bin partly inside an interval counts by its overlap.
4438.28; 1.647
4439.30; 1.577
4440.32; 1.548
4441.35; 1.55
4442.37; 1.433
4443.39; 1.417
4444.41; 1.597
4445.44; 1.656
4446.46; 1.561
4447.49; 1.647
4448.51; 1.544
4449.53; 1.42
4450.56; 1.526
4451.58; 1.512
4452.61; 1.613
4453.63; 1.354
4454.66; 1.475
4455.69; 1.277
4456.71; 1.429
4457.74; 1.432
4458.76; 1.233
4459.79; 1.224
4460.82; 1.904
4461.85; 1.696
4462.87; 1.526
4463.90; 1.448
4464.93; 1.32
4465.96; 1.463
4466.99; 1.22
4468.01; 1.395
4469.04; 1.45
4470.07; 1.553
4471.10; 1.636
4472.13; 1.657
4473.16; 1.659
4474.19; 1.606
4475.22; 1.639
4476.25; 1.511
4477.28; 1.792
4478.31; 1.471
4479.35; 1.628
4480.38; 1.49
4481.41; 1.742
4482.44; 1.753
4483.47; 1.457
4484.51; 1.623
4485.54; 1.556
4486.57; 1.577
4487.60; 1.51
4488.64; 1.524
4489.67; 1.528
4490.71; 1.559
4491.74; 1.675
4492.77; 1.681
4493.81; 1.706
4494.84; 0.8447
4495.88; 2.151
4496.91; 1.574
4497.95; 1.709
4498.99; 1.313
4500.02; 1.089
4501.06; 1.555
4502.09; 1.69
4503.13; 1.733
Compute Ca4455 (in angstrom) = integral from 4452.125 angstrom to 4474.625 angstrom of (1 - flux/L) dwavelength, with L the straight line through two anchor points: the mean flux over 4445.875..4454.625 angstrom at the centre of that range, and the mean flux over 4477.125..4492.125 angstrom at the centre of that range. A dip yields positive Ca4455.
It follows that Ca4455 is 1.0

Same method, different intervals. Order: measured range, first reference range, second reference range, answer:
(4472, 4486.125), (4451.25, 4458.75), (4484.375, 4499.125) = -0.83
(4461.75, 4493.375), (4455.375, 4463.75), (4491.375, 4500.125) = -1.06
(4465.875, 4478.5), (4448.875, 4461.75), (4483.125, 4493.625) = -0.24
